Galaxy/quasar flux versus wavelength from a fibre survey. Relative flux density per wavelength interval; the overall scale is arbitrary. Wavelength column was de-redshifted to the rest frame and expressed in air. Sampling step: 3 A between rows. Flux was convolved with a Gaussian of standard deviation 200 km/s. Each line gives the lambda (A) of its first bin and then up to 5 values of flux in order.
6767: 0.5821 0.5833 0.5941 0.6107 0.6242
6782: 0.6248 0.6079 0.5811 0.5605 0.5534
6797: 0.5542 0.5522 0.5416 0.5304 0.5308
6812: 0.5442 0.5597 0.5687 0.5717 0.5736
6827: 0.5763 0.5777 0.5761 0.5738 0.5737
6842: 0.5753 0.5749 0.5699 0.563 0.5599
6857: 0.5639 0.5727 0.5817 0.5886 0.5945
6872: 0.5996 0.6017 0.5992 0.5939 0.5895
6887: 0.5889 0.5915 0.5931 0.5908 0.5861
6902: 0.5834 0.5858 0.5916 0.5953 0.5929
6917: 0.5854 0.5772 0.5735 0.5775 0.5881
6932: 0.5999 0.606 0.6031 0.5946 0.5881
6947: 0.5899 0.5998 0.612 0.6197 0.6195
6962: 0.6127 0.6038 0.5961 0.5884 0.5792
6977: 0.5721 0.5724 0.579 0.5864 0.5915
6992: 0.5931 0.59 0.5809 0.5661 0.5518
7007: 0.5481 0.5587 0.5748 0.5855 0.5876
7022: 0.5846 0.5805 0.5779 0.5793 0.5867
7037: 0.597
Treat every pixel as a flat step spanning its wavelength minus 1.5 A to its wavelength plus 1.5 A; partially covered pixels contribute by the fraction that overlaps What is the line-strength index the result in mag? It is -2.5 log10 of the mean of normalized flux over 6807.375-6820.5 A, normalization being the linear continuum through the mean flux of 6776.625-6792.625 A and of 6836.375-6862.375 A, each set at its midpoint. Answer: 0.06 mag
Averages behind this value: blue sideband 0.6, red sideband 0.57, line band 0.552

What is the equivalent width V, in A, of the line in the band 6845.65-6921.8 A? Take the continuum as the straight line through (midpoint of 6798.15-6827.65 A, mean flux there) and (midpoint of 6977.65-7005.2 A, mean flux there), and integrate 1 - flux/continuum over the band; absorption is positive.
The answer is -2.9 A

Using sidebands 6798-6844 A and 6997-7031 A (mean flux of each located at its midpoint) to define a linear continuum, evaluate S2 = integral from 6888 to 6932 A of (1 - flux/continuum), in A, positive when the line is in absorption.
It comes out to -1.6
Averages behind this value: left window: 0.562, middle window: 0.587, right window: 0.573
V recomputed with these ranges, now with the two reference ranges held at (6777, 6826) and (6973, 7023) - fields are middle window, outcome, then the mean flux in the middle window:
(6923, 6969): -2.06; 0.6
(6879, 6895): -0.56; 0.592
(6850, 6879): -0.60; 0.583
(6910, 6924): -0.29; 0.585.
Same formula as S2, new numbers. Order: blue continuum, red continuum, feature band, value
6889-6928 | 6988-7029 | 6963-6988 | -0.25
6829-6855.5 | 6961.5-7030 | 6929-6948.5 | -0.65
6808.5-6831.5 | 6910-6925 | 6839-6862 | 0.05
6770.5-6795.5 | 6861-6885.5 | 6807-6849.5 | 1.90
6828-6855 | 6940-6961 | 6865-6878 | -0.36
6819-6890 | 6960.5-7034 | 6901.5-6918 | -0.26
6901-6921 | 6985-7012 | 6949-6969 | -1.02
